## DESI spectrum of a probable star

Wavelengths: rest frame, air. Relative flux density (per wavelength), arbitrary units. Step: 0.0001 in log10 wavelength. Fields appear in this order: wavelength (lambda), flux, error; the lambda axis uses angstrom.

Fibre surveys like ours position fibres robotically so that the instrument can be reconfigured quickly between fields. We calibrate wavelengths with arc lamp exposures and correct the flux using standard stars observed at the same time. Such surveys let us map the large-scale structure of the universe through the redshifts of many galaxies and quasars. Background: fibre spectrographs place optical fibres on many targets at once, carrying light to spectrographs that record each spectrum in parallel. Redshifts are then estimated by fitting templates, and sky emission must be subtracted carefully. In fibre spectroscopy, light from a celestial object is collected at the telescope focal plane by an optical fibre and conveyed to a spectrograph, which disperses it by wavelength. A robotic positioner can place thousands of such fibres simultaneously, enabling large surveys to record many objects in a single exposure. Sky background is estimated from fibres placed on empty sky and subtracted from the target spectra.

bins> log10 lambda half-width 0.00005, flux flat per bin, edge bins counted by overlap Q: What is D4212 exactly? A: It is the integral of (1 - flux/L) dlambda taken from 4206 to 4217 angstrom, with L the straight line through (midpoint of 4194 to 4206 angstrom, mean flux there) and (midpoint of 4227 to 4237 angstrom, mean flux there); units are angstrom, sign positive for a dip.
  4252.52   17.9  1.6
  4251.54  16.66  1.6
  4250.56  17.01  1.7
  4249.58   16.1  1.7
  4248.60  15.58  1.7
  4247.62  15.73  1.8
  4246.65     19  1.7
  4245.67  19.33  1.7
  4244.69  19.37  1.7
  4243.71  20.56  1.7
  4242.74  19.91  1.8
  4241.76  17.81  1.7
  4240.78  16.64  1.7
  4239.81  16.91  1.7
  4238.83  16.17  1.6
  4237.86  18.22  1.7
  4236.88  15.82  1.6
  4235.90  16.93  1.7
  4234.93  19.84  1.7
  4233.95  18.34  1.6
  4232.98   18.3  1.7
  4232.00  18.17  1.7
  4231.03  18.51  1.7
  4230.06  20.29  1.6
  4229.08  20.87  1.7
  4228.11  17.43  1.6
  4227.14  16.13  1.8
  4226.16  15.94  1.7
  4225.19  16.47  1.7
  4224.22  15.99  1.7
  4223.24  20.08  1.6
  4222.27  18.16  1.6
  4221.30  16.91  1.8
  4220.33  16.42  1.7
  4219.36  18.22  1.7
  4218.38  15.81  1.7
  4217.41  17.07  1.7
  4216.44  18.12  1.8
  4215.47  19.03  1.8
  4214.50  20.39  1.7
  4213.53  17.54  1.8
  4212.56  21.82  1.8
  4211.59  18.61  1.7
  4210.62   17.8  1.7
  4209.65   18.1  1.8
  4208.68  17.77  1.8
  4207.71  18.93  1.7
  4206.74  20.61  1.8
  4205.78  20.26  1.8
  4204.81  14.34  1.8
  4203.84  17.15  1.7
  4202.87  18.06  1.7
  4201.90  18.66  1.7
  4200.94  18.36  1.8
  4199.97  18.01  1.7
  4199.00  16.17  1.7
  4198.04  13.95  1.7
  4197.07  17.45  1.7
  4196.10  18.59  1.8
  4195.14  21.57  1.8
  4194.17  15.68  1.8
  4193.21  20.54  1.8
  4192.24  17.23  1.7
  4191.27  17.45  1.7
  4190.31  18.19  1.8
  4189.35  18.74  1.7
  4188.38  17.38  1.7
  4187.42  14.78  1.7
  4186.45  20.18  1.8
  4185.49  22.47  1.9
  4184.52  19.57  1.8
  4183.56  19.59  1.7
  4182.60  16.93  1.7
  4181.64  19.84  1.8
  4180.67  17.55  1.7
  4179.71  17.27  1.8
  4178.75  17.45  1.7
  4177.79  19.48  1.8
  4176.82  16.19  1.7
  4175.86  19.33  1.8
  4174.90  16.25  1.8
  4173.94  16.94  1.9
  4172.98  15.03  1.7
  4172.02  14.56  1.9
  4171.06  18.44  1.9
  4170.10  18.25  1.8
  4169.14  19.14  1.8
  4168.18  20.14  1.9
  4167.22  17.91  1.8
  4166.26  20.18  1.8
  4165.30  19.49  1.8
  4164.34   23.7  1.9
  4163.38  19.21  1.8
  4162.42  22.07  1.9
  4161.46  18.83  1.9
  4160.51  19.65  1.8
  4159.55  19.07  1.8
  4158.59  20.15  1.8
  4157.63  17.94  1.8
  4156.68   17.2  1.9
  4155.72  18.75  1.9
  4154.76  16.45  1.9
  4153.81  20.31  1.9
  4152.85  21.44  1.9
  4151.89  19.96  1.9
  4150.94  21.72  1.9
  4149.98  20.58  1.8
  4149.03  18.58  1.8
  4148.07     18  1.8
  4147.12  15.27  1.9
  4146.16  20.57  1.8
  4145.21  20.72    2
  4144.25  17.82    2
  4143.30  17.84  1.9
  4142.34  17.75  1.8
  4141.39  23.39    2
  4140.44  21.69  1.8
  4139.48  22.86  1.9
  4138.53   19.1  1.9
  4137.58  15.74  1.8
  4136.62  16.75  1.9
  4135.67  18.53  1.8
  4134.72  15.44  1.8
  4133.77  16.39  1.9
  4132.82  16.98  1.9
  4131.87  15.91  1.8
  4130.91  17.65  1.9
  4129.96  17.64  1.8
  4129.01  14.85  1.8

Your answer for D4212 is -0.7 angstrom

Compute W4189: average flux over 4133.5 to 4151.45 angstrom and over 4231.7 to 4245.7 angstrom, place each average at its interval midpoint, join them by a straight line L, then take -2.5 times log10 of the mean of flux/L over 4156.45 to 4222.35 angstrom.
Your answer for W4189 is 0.012 mag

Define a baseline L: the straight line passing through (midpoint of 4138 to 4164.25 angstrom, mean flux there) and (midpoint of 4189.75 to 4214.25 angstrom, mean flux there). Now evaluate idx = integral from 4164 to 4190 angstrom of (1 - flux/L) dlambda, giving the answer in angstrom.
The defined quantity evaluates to 0.7 angstrom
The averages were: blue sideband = 19.6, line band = 18.4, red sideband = 18.1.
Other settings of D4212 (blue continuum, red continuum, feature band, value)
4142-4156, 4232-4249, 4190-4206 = 0.7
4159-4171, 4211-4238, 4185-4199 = 0.7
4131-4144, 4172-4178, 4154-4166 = -1.4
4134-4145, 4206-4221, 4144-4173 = -0.7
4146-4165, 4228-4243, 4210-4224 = 0.1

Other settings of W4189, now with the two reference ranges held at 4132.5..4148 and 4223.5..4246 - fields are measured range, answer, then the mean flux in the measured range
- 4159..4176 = -0.02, 18.8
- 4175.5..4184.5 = 0.00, 18.2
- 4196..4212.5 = 0.02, 17.9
